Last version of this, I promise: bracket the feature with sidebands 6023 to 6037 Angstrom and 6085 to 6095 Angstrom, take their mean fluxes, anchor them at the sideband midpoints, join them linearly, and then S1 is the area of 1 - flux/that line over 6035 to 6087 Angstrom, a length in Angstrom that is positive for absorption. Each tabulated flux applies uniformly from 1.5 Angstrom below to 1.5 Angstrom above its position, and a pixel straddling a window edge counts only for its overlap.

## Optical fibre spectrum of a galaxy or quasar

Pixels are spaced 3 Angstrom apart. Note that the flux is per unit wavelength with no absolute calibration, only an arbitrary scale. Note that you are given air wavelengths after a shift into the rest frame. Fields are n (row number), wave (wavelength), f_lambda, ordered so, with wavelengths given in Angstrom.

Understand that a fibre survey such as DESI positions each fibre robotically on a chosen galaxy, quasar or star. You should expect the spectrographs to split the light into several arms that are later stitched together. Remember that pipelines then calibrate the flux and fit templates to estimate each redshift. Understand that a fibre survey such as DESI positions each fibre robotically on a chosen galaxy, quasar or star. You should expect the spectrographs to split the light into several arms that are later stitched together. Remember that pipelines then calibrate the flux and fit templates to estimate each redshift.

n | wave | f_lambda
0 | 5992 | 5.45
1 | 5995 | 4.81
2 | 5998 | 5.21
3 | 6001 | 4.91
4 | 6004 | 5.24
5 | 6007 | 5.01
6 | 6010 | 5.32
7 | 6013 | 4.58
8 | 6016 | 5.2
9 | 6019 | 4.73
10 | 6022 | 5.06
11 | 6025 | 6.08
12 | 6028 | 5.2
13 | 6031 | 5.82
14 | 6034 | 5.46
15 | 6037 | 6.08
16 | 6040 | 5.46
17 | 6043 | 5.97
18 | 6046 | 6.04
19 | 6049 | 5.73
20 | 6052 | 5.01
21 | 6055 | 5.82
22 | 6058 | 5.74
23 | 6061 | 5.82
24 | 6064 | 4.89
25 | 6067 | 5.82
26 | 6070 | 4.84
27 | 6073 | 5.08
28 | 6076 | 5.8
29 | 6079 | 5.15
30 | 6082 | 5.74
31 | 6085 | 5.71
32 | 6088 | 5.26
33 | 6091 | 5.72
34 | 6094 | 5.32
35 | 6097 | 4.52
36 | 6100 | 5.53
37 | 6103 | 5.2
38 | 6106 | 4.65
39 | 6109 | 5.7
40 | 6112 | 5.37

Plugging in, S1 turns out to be 0.0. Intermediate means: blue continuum 5.67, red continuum 5.48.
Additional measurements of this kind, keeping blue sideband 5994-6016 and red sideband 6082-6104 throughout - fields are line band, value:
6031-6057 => -2.67 Angstrom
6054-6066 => -0.77 Angstrom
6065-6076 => -0.07 Angstrom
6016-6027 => -0.40 Angstrom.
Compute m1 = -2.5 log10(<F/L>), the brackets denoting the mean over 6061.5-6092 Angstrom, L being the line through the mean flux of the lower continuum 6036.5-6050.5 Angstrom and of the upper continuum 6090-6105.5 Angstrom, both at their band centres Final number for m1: 0.01 mag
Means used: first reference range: 5.84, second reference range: 5.2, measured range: 5.41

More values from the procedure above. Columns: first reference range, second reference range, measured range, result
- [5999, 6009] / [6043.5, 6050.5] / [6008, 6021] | 0.066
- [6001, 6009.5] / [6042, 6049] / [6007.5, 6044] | 0.029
